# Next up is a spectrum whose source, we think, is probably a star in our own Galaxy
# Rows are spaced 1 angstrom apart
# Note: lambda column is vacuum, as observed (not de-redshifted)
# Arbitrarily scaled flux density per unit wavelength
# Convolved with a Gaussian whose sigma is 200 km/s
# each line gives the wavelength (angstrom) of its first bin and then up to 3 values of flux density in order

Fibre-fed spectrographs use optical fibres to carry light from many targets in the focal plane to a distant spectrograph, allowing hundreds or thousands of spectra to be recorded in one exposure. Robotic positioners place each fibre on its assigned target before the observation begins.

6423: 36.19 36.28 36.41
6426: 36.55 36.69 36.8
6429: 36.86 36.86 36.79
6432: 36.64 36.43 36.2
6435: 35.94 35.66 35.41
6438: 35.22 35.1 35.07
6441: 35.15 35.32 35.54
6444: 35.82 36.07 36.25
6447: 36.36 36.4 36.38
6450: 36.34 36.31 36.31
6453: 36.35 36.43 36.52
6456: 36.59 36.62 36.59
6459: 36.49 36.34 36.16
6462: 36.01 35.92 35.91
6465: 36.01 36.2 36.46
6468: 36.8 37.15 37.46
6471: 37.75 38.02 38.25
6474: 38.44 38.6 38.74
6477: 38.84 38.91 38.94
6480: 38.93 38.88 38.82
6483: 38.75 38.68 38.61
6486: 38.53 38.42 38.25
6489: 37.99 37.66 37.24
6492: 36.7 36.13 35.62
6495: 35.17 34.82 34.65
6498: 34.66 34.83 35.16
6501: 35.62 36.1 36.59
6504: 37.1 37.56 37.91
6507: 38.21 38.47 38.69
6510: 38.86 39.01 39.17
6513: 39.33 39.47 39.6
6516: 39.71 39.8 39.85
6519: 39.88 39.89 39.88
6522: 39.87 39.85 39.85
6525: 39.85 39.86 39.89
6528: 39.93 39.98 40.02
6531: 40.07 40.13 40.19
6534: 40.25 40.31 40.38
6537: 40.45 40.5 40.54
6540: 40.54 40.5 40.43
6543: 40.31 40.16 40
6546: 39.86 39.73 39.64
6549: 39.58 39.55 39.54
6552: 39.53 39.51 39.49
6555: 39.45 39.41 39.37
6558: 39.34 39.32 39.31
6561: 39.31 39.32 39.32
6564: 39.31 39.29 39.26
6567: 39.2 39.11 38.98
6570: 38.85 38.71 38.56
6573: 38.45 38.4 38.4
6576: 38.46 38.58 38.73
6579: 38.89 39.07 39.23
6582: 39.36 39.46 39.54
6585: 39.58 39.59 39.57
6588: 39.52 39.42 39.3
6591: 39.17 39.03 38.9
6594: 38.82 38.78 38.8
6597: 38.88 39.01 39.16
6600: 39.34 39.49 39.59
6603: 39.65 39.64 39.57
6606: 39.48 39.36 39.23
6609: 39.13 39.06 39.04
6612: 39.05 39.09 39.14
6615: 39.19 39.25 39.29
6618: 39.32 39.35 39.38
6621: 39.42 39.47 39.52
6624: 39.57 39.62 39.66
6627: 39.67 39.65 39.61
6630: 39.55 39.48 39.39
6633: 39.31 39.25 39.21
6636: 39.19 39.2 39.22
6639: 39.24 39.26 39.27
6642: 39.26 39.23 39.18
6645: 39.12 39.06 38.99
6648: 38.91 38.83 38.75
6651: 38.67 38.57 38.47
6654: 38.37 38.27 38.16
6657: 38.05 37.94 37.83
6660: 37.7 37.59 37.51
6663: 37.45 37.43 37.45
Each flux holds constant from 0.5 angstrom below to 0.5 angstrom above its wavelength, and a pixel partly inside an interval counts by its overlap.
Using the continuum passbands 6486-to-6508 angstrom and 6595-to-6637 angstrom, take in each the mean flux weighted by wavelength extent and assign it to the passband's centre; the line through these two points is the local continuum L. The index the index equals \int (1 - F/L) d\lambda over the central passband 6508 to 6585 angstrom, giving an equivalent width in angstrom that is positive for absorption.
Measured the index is -3.7 angstrom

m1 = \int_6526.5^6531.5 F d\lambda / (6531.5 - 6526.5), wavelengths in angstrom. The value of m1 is 40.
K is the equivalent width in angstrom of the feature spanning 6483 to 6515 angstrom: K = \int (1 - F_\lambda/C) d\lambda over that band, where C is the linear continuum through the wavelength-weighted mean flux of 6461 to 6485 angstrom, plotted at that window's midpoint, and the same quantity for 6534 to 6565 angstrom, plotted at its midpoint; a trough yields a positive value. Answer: 0.9 angstrom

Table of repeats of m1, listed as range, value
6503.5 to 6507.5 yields 37.7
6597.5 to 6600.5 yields 39.2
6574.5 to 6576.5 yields 38.4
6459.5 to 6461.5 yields 36.2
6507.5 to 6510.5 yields 38.7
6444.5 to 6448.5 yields 36.3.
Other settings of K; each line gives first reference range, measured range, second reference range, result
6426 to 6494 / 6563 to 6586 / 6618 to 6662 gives -0.45 angstrom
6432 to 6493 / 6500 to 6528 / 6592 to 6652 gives -0.85 angstrom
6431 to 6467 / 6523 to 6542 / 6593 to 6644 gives -1.27 angstrom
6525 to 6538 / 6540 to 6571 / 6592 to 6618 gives 0.22 angstrom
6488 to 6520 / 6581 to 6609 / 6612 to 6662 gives -0.55 angstrom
